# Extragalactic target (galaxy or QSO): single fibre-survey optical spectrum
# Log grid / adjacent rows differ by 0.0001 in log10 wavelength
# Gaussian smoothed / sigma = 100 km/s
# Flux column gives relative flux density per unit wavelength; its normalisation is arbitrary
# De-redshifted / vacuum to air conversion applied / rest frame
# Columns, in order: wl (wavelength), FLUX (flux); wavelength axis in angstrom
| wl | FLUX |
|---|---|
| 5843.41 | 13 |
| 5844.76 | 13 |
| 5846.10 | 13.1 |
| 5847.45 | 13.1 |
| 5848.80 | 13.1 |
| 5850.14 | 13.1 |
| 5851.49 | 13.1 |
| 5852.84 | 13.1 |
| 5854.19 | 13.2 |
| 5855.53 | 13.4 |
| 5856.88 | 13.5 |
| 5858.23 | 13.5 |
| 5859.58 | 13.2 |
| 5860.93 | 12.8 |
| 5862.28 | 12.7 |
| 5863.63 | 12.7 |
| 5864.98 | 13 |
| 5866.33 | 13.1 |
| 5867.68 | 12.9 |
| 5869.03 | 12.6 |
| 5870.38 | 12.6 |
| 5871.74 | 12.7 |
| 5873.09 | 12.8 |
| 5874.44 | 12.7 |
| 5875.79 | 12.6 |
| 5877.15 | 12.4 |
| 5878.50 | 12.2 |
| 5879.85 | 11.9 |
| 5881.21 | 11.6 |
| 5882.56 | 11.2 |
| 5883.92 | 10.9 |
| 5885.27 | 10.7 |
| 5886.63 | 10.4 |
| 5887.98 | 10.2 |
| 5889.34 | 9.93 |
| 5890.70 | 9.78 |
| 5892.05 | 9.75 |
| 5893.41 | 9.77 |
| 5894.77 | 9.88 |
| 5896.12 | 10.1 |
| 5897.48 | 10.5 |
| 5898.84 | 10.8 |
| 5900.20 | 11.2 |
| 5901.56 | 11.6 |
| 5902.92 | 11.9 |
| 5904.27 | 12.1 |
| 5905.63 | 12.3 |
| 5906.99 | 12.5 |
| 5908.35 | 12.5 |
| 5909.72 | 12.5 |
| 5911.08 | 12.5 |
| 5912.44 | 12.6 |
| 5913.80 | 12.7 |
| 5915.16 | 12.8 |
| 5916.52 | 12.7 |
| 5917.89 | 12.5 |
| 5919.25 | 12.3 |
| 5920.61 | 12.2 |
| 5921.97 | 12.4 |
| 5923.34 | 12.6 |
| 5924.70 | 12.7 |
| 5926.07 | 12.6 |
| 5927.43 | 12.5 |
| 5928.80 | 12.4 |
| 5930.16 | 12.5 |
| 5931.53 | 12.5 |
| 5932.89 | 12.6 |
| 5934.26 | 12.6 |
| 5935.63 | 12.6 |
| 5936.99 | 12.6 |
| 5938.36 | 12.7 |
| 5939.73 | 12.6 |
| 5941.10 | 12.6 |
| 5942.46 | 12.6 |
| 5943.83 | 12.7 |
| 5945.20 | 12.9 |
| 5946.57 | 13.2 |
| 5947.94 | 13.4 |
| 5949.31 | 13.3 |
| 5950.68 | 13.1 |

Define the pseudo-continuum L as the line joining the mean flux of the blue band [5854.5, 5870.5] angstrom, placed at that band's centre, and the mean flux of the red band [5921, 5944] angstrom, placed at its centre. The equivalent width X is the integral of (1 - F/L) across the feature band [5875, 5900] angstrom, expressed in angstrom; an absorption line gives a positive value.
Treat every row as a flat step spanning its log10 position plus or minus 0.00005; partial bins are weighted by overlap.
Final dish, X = 4.0 angstrom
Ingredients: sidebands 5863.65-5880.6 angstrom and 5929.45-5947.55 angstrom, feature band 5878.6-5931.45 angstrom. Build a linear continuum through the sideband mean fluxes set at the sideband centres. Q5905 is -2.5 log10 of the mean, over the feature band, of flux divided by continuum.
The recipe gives 0.090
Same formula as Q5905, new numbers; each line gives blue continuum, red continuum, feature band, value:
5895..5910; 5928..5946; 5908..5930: -0.042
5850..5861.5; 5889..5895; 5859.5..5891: -0.055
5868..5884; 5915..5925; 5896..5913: 0.053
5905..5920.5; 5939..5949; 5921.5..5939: 0.014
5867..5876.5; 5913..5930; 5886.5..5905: 0.191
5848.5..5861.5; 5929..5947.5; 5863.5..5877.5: 0.031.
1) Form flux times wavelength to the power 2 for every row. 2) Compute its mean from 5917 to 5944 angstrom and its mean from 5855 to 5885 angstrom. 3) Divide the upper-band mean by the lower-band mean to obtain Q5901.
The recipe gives 1.02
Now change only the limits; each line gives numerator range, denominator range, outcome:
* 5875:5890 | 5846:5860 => 0.86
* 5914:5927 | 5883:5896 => 1.25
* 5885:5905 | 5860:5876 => 0.84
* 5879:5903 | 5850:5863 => 0.82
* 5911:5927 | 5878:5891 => 1.17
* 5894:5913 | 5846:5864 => 0.90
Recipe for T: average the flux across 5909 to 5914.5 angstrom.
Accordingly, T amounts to 12.6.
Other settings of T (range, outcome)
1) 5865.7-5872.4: 12.8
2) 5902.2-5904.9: 12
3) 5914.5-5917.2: 12.8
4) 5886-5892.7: 10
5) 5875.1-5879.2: 12.4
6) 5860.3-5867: 12.9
